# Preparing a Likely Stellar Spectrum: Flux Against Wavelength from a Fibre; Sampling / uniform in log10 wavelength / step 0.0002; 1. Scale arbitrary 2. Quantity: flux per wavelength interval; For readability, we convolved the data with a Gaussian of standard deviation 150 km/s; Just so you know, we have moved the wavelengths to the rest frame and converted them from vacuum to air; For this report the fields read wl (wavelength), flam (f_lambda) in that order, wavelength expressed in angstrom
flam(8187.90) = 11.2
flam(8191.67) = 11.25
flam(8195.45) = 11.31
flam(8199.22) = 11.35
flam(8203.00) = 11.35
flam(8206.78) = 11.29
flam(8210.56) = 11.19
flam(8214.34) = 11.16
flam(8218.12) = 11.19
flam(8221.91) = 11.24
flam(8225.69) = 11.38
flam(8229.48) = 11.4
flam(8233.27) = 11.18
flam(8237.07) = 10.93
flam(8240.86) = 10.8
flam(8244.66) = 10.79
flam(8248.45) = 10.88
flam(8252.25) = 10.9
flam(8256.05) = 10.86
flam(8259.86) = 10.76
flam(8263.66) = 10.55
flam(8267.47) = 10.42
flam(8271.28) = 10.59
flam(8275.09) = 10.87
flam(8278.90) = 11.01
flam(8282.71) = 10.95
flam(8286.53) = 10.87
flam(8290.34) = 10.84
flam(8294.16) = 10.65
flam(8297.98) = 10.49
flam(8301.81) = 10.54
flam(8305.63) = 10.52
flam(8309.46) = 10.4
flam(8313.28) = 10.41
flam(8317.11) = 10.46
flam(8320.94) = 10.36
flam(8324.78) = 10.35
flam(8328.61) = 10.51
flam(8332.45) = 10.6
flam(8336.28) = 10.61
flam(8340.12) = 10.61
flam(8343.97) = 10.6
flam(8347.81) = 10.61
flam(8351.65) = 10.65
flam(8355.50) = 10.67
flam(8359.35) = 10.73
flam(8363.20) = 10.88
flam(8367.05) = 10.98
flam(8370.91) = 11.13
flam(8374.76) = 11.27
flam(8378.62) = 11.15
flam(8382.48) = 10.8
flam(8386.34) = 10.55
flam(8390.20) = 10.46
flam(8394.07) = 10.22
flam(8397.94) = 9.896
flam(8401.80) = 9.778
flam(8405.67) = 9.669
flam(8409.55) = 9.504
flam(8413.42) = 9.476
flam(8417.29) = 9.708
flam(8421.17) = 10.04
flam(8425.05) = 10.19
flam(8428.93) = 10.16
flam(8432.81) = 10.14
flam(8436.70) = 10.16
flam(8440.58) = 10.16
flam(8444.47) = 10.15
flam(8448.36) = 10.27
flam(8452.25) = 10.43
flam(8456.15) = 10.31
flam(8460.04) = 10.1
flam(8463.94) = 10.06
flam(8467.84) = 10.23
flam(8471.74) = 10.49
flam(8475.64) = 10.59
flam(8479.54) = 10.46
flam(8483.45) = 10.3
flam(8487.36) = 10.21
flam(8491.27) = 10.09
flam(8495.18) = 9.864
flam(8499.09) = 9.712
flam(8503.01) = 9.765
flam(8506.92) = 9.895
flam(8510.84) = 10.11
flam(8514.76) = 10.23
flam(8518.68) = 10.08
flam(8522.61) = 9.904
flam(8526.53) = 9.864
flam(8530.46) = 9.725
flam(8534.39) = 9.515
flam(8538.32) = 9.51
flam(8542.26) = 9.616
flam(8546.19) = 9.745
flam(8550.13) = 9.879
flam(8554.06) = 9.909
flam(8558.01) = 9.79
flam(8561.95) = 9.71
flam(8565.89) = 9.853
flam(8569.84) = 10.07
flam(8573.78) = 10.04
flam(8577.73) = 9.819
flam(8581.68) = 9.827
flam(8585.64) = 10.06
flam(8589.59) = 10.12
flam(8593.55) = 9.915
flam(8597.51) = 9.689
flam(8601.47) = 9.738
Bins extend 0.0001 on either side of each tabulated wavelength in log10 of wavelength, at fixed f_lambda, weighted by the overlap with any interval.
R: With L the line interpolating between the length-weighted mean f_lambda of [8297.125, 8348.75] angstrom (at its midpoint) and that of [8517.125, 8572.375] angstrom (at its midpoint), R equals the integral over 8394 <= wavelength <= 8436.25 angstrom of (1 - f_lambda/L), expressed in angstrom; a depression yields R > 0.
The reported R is 1.3 angstrom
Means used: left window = 10.5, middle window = 9.88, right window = 9.8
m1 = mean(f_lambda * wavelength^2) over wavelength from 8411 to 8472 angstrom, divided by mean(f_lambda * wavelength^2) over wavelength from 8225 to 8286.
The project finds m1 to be 0.97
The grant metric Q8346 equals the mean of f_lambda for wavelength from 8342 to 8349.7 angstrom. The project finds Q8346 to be 10.6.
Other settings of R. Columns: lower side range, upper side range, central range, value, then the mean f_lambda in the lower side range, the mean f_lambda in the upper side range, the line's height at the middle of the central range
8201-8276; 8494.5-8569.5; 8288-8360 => 0.6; 11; 9.83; 10.7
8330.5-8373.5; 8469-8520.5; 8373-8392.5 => -0.4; 10.7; 10.1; 10.6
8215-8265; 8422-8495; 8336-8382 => -1.1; 11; 10.2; 10.6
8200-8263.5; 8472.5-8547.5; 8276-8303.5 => 0.2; 11.1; 9.97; 10.8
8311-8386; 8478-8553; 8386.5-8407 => 0.8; 10.7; 9.92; 10.5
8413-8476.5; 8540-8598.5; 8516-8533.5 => 0.2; 10.2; 9.87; 9.98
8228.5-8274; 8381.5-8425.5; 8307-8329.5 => 0.1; 10.8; 10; 10.5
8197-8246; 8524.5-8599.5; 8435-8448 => 0.2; 11.2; 9.82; 10.3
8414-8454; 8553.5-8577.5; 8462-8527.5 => -0.7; 10.1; 9.89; 10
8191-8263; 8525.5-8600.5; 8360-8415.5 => 0.4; 11.1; 9.82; 10.5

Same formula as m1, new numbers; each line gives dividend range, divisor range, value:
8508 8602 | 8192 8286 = 0.97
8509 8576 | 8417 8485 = 0.98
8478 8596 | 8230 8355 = 0.98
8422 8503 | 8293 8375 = 0.99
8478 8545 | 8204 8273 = 0.97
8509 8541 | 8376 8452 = 1.00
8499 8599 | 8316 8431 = 0.99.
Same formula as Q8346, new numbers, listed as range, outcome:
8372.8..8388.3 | 10.9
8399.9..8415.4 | 9.61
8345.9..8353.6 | 10.6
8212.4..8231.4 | 11.3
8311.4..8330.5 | 10.4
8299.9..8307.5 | 10.5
